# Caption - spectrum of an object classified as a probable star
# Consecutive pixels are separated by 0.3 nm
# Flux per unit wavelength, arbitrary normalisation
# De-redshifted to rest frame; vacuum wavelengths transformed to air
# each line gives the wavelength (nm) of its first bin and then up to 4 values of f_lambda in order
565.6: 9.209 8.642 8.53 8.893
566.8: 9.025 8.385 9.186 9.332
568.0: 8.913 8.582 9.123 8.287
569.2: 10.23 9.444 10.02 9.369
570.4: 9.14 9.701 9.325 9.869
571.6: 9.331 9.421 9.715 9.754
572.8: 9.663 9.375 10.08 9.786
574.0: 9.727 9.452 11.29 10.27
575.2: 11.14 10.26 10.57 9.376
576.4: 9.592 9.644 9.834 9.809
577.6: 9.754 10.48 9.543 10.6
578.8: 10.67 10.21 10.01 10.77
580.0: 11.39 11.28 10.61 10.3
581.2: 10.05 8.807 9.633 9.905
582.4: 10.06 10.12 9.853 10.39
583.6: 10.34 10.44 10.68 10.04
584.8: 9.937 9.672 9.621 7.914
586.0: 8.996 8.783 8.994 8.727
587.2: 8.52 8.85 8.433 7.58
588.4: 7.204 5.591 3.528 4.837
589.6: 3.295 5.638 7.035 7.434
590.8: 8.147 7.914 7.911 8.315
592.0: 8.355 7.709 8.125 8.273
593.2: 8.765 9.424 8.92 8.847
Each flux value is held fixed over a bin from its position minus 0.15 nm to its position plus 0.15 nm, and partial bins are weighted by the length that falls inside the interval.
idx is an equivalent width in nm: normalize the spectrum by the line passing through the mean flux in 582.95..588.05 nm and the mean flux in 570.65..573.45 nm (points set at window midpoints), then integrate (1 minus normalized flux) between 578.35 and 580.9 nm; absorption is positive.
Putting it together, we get -0.32 nm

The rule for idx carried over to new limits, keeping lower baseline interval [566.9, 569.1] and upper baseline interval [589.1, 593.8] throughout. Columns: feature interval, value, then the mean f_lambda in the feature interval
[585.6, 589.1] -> -0.06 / 7.82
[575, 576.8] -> -0.37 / 10.1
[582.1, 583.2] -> -0.28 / 10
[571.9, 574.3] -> -0.32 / 9.69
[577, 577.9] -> -0.18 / 9.91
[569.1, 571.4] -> -0.24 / 9.62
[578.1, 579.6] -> -0.38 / 10.2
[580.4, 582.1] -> -0.40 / 9.92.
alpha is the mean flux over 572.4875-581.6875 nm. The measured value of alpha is 10.1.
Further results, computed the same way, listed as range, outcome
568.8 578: 9.8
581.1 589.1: 9.02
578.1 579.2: 10.3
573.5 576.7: 10.1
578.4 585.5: 10.2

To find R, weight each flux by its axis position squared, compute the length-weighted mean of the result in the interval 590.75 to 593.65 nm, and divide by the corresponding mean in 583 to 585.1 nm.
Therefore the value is 0.83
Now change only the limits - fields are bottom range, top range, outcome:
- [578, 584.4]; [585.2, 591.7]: 0.74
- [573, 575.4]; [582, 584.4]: 1.04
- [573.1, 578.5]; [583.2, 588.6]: 0.94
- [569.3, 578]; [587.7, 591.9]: 0.71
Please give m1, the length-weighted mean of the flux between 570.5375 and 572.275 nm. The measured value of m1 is 9.55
